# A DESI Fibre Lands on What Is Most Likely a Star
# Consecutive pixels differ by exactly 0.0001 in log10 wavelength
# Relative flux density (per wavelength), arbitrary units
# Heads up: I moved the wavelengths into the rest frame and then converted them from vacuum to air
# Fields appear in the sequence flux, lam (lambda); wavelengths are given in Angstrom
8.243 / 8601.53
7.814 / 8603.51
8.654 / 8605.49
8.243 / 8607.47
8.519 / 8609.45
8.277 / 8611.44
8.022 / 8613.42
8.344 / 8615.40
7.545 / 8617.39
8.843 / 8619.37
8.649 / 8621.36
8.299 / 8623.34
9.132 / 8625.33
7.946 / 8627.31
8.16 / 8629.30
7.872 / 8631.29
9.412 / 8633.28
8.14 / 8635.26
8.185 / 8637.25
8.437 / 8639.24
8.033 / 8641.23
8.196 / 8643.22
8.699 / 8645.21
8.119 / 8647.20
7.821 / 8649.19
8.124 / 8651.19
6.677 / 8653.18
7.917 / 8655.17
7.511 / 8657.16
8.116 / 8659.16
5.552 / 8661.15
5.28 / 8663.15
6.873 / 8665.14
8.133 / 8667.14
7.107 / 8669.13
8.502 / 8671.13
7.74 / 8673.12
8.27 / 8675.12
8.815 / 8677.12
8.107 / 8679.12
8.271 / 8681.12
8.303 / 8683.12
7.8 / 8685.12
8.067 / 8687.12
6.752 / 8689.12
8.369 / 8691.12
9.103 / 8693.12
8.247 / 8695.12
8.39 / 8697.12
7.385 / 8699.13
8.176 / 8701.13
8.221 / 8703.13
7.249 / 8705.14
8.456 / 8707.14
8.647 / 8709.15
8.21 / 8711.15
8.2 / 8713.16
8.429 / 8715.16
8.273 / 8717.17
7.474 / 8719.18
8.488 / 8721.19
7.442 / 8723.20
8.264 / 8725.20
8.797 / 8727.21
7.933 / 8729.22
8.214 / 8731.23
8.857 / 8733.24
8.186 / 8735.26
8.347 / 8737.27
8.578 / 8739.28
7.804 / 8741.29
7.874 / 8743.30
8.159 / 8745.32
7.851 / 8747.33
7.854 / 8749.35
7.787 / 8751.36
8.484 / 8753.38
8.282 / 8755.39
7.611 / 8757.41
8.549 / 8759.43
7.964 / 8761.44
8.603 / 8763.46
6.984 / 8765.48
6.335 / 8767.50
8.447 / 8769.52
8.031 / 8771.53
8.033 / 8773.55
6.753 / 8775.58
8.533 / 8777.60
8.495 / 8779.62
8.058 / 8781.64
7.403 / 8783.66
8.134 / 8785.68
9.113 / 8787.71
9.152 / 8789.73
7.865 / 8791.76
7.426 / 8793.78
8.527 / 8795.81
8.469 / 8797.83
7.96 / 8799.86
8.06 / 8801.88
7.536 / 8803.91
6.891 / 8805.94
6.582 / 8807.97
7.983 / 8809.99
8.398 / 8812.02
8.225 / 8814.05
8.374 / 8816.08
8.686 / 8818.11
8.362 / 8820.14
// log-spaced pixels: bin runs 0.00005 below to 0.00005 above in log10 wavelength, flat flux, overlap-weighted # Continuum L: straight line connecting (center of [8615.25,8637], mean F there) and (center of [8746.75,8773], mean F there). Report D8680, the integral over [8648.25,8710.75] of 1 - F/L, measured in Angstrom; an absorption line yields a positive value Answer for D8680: 2.9 Angstrom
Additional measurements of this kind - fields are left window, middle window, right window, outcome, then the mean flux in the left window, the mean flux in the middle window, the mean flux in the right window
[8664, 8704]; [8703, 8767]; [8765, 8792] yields -0.92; 8.02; 8.11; 7.97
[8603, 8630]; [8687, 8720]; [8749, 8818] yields 0.18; 8.33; 8.1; 7.98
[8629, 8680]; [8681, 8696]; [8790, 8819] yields -0.46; 7.83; 8.11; 7.96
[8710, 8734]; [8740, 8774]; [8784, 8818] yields 0.90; 8.21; 7.93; 8.05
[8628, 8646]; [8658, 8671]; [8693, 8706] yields 1.97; 8.34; 6.96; 8.05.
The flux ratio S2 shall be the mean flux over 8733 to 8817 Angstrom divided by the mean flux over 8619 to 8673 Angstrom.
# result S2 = 1.01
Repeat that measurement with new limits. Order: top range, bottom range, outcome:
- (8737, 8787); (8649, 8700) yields 1.03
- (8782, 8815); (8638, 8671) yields 1.06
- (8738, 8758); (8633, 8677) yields 1.04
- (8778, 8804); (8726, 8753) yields 1.00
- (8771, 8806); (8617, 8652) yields 0.97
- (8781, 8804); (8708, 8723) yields 1.00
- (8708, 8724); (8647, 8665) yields 1.14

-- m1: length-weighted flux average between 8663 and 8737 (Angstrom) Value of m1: 8.06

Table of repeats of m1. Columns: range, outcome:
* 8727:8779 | 8.02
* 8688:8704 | 8.08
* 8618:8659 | 8.2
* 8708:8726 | 8.16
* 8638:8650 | 8.22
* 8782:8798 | 8.24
